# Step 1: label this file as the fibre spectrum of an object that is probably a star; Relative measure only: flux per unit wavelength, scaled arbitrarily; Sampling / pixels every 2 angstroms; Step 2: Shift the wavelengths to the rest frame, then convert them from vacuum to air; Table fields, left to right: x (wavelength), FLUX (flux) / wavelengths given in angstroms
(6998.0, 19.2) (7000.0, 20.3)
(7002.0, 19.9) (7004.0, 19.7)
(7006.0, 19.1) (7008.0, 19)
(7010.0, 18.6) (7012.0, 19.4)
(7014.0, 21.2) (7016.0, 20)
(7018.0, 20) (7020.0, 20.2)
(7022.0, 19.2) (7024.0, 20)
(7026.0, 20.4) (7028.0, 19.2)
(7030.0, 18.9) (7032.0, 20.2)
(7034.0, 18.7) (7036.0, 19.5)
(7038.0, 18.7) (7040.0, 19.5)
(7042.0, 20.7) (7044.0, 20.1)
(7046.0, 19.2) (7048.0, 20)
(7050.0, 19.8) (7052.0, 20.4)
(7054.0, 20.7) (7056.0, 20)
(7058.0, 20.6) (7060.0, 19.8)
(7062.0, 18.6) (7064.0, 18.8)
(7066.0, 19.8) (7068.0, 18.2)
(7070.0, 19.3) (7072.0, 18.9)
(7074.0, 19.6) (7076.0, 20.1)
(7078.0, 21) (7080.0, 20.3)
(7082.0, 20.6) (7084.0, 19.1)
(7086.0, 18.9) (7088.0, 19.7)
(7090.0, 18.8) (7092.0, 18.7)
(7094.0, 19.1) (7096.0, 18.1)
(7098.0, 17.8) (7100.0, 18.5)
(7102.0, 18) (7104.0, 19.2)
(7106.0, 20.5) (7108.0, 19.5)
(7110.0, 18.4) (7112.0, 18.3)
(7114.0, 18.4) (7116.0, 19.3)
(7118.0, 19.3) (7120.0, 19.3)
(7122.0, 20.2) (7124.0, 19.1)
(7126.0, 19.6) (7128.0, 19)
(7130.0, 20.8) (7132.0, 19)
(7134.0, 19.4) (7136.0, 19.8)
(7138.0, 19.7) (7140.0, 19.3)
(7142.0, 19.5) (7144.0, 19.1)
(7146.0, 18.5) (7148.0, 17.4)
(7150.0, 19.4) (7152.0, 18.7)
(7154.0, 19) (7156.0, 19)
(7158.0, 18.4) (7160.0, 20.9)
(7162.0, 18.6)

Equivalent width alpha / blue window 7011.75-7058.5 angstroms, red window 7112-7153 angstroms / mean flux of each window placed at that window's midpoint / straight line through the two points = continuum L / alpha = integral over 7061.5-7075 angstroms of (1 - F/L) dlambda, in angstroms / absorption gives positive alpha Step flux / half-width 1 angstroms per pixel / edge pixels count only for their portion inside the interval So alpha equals 0.41 angstroms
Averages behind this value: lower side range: 19.9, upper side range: 19.2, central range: 19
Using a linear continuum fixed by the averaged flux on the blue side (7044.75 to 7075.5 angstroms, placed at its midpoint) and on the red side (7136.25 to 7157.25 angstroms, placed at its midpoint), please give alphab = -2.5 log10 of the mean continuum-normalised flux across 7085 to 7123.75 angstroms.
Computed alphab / 0.02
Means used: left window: 19.6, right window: 19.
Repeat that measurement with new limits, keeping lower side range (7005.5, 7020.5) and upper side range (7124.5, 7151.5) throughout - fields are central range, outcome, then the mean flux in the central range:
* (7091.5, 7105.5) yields 0.048 mag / 18.6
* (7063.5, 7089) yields -0.006 mag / 19.6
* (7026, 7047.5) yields 0.005 mag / 19.5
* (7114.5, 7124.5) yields -0.005 mag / 19.4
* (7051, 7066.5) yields -0.017 mag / 19.8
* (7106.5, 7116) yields 0.030 mag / 18.8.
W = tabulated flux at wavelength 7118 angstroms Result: 19.3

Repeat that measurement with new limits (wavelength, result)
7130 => 20.8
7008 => 19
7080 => 20.3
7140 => 19.3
